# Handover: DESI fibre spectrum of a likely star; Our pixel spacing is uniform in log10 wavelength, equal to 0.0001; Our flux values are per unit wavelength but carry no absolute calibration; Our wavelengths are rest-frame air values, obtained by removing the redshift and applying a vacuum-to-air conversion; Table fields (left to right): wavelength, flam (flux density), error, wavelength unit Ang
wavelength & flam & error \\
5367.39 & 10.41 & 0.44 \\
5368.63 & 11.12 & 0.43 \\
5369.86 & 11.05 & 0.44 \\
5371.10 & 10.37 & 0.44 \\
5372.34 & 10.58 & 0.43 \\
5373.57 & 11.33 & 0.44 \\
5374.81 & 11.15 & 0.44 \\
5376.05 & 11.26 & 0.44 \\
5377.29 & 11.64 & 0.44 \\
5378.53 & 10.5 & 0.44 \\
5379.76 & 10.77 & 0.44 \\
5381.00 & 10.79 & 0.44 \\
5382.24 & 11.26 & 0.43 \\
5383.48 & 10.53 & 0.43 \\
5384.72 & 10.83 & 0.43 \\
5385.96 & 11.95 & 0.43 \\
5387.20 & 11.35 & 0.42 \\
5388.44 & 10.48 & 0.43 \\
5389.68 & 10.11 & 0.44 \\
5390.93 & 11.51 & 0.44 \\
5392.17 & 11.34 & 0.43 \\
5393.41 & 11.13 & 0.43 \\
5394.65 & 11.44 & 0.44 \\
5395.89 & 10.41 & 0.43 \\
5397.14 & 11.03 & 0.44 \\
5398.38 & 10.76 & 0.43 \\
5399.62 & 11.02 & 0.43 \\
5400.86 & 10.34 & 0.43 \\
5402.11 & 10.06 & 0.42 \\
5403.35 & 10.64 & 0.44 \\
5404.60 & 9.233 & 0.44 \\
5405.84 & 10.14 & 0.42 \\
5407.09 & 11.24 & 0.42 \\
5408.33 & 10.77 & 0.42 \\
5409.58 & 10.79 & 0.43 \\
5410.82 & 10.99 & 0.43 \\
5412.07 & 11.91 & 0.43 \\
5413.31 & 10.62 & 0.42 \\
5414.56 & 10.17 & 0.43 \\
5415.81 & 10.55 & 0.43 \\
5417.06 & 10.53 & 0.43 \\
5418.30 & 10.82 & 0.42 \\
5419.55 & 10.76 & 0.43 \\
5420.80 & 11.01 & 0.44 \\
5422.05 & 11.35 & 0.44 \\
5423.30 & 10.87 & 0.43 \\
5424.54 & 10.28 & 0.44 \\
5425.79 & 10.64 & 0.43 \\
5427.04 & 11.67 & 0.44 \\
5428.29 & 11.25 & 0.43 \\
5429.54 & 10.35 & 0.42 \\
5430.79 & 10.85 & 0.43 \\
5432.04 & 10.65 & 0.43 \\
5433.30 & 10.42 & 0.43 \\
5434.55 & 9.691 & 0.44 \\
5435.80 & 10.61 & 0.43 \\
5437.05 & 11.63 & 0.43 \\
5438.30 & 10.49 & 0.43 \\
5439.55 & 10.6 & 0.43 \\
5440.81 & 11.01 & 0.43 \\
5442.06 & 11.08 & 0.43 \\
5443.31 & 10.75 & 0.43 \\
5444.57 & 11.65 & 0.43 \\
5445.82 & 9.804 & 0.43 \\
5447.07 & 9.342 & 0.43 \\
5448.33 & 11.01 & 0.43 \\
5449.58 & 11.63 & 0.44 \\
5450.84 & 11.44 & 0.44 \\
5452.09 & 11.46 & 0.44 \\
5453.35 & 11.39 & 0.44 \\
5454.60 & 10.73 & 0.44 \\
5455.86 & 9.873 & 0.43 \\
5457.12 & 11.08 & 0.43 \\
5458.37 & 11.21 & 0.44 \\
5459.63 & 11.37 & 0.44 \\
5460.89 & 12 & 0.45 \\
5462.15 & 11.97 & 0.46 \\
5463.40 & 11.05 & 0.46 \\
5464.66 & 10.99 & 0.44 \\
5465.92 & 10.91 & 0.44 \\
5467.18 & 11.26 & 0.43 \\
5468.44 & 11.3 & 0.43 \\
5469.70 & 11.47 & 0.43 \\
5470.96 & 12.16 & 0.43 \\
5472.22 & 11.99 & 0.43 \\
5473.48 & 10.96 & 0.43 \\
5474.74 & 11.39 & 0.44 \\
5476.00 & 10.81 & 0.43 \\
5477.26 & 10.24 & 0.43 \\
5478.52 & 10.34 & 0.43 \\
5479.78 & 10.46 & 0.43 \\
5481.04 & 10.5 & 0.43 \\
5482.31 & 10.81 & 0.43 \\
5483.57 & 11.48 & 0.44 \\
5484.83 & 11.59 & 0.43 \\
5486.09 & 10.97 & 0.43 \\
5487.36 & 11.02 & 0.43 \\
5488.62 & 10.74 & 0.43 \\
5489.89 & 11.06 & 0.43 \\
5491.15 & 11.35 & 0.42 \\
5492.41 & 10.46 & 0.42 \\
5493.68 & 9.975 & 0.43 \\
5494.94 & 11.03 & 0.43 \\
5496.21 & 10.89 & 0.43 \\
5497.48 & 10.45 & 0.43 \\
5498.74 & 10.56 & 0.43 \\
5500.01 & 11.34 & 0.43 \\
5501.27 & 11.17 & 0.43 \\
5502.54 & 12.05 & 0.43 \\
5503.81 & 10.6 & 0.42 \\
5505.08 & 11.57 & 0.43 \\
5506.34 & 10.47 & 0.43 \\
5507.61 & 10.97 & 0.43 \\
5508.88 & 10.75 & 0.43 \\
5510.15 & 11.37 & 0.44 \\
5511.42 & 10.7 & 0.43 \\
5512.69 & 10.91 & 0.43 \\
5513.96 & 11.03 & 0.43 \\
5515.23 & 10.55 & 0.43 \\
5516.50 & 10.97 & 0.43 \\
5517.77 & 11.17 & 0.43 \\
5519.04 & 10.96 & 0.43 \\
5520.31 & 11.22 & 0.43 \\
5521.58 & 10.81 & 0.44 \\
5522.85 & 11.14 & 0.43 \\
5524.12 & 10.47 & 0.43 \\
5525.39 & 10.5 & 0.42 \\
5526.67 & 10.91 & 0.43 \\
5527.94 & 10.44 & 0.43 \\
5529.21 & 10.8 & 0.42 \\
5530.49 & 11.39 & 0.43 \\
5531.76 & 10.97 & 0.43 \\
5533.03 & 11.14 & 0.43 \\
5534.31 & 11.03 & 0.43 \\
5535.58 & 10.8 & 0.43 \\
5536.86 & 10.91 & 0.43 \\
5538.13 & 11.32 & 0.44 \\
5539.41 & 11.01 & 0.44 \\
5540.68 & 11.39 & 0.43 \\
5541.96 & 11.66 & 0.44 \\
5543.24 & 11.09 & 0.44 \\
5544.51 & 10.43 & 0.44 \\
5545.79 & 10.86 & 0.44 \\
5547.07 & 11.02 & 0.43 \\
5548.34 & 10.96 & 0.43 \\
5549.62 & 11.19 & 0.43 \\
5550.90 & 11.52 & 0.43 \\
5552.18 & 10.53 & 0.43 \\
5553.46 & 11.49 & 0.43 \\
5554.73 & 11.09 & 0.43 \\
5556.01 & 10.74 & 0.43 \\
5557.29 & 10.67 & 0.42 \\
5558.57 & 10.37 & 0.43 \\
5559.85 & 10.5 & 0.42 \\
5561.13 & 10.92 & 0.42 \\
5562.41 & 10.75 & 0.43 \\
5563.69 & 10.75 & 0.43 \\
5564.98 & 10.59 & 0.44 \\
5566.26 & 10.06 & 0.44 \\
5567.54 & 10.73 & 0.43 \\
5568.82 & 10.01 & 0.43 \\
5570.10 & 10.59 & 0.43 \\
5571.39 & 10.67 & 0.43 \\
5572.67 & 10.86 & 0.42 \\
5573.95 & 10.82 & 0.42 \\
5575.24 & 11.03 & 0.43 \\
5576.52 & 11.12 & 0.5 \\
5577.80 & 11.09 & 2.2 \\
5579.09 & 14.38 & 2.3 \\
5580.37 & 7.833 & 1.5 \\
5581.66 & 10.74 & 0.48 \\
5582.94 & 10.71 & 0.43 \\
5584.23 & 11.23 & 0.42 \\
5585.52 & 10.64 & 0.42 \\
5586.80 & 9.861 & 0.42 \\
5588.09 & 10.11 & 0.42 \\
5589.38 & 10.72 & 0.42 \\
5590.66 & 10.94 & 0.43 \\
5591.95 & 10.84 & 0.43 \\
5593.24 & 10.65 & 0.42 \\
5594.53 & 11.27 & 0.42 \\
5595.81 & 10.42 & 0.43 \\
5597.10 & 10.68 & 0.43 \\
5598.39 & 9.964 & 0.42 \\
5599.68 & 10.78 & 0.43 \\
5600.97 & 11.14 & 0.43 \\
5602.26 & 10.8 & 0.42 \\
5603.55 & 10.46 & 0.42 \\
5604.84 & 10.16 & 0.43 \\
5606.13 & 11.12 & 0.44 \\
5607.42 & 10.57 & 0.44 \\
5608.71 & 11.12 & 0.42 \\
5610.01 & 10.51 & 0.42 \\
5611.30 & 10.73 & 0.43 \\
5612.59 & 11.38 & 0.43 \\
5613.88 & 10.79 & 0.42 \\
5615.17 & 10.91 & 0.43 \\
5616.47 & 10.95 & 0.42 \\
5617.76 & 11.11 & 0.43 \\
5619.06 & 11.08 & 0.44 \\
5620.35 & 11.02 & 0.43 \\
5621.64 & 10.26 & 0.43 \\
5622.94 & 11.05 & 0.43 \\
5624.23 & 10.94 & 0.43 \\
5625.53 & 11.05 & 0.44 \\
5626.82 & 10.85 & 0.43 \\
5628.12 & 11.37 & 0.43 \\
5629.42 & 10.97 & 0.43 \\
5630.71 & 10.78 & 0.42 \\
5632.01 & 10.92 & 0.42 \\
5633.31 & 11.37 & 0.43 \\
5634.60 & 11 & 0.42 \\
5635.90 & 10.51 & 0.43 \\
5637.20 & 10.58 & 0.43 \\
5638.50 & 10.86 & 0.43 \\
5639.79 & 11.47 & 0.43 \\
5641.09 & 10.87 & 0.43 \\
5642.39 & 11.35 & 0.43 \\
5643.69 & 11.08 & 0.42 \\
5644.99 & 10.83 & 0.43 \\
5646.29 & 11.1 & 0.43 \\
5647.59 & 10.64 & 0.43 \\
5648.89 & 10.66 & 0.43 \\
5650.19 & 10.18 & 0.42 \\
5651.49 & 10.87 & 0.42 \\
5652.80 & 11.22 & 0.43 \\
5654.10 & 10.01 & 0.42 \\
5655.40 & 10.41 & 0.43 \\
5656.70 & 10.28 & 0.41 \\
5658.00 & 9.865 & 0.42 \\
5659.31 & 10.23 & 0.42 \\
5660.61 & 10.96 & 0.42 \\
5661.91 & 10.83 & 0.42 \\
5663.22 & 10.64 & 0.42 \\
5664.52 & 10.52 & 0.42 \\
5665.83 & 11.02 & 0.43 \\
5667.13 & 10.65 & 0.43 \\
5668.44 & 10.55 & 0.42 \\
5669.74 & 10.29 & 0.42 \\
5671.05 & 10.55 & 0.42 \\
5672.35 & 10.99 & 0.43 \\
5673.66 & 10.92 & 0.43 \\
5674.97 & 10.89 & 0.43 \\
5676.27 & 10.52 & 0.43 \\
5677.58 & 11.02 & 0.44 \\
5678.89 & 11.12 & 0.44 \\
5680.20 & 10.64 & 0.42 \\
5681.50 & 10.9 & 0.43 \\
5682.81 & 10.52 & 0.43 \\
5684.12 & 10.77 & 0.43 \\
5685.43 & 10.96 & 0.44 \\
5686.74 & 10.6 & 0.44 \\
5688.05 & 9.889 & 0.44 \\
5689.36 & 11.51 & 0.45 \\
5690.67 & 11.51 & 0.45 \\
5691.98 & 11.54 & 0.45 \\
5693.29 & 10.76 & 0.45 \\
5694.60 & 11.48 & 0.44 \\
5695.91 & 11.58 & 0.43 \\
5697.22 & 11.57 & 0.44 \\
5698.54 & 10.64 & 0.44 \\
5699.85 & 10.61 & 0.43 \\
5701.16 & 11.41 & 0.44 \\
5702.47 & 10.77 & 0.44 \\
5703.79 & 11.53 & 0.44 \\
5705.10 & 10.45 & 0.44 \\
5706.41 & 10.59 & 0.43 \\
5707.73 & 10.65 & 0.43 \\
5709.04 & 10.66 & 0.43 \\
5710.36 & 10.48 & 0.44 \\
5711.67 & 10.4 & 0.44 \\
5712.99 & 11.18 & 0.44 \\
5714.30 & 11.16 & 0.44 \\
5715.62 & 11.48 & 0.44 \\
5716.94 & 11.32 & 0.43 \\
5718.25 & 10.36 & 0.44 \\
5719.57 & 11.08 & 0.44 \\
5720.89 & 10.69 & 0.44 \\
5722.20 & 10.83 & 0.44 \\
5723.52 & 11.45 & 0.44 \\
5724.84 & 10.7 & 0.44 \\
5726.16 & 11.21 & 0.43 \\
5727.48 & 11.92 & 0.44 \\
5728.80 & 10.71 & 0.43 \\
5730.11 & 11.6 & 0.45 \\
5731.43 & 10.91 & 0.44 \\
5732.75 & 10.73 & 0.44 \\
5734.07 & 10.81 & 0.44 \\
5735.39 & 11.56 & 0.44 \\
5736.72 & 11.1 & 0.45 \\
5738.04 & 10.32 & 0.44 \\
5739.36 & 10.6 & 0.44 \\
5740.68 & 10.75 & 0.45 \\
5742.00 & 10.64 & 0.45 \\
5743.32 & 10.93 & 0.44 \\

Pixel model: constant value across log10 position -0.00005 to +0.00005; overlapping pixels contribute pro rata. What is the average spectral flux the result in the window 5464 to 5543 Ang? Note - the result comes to 11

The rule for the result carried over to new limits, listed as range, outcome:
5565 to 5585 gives 10.8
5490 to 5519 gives 10.9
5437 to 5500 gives 11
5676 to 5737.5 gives 11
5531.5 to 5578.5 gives 10.9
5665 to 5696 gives 10.9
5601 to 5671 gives 10.8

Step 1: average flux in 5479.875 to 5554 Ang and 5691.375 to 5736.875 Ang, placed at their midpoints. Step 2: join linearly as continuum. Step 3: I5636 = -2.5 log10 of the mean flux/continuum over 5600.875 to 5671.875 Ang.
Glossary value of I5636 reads 0.02 mag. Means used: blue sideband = 11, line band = 10.8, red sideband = 11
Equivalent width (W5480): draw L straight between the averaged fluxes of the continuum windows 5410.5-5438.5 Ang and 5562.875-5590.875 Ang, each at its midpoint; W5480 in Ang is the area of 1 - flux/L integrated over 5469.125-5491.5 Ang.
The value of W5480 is -0.7 Ang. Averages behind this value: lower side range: 10.8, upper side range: 10.7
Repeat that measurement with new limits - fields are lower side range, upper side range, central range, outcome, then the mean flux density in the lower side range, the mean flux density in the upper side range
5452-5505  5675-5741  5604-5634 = 0.2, 11.1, 11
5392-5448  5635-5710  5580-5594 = 0.4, 10.7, 10.8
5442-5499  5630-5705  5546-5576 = 0.4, 11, 10.8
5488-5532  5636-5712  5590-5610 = 0.2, 10.9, 10.8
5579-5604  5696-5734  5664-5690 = 0.3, 10.6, 11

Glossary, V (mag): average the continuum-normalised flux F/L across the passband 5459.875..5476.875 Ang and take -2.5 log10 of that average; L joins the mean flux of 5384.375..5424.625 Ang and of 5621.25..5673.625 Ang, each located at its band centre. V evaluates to -0.06 mag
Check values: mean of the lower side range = 10.8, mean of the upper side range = 10.8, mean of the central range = 11.4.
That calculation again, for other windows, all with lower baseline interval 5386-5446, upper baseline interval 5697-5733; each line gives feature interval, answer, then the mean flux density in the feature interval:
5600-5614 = 0.010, 10.8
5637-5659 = 0.021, 10.7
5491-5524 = -0.009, 10.9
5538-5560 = -0.013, 11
